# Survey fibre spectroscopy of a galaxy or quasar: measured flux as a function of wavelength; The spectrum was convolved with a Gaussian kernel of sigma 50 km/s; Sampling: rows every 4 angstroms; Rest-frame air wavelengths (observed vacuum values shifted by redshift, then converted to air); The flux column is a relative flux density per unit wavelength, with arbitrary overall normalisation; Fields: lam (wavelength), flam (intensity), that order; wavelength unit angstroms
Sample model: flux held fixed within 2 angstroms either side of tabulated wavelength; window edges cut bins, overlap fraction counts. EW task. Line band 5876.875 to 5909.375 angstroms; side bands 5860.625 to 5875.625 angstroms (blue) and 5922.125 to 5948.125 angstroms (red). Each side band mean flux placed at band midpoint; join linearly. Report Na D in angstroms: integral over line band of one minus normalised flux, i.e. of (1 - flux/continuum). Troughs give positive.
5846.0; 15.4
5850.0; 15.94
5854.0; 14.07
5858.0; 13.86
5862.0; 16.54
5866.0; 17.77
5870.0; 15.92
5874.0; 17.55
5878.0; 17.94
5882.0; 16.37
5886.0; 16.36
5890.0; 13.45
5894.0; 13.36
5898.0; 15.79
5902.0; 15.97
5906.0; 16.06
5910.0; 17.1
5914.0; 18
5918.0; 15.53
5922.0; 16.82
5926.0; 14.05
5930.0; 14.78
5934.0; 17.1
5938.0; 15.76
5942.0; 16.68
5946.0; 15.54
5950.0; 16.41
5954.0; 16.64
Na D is 1.6 angstroms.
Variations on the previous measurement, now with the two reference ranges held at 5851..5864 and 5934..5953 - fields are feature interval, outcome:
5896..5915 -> -1.0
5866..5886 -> -2.3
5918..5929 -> 0.4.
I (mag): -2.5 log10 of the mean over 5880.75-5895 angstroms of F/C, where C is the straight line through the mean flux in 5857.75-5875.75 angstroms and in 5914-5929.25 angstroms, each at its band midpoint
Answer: 0.09 mag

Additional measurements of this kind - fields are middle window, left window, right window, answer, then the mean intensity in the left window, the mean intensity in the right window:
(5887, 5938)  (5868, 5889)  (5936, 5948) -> 0.042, 16.7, 16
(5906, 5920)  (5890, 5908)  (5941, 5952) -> -0.092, 15.1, 16.2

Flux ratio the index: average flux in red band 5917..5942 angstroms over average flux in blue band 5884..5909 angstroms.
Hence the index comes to 1.03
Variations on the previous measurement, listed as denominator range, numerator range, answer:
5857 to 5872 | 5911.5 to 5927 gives 1.01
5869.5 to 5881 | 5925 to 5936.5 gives 0.90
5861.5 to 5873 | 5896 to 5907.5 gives 0.95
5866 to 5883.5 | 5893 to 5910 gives 0.92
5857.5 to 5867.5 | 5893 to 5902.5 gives 0.92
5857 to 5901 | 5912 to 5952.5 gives 1.01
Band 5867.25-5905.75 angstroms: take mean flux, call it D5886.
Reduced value 15.9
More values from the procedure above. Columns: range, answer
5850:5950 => 15.9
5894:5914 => 16.1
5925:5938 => 15.5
